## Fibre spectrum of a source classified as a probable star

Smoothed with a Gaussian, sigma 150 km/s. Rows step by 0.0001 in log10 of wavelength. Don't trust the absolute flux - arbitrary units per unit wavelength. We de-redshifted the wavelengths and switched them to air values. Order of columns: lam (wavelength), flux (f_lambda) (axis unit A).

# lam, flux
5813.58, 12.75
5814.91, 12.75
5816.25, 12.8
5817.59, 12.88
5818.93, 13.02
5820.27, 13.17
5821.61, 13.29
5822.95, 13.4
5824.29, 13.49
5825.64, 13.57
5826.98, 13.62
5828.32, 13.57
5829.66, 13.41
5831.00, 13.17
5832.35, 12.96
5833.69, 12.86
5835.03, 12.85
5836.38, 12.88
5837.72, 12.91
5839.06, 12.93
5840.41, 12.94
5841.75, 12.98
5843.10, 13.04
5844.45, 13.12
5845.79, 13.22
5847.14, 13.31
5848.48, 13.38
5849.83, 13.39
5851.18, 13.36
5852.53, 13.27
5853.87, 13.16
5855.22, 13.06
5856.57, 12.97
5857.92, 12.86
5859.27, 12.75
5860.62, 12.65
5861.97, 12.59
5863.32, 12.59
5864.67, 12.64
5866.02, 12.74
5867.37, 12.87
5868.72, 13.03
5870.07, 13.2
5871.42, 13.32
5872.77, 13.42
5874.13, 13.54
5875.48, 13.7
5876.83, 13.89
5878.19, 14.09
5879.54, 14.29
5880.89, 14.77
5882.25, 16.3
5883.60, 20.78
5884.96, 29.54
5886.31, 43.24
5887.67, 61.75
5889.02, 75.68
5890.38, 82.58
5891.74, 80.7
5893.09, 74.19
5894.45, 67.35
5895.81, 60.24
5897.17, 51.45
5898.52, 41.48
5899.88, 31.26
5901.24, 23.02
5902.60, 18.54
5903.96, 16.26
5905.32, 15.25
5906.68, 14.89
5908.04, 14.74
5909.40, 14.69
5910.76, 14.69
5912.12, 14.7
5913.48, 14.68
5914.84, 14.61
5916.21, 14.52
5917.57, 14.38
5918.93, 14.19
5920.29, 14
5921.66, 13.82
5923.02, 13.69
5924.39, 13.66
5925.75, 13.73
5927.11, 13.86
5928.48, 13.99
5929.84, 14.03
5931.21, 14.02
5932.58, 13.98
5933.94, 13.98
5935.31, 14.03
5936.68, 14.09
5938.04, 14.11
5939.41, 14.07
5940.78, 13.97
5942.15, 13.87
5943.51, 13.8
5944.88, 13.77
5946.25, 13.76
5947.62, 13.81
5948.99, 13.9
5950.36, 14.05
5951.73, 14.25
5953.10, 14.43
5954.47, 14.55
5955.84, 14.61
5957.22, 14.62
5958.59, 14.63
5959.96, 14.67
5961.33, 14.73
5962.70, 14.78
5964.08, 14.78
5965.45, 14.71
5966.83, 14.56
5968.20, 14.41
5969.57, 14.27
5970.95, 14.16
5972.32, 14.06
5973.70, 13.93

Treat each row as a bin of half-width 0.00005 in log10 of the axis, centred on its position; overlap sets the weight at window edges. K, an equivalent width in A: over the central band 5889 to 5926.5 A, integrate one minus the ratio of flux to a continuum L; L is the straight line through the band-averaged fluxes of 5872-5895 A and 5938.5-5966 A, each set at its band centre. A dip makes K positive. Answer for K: 2.4 A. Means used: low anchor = 38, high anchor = 14.3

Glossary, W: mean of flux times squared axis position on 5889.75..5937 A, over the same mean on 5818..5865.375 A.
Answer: 1.98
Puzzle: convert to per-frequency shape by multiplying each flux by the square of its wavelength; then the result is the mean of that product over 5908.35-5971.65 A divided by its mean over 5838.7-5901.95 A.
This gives 0.57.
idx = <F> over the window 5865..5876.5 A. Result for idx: 13.2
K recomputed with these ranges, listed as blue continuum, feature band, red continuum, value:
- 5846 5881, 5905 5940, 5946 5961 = -0.7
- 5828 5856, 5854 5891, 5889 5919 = 4.2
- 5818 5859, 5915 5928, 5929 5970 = 0.0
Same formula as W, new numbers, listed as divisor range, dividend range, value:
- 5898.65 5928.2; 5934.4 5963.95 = 0.88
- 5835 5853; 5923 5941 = 1.10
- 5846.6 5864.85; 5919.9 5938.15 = 1.10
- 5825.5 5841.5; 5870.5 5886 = 1.30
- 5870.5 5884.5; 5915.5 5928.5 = 0.95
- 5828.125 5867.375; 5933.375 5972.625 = 1.14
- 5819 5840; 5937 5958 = 1.11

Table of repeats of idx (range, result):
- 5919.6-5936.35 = 13.9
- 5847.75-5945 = 21.6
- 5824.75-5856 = 13.2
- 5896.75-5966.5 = 16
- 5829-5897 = 22.8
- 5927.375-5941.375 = 14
